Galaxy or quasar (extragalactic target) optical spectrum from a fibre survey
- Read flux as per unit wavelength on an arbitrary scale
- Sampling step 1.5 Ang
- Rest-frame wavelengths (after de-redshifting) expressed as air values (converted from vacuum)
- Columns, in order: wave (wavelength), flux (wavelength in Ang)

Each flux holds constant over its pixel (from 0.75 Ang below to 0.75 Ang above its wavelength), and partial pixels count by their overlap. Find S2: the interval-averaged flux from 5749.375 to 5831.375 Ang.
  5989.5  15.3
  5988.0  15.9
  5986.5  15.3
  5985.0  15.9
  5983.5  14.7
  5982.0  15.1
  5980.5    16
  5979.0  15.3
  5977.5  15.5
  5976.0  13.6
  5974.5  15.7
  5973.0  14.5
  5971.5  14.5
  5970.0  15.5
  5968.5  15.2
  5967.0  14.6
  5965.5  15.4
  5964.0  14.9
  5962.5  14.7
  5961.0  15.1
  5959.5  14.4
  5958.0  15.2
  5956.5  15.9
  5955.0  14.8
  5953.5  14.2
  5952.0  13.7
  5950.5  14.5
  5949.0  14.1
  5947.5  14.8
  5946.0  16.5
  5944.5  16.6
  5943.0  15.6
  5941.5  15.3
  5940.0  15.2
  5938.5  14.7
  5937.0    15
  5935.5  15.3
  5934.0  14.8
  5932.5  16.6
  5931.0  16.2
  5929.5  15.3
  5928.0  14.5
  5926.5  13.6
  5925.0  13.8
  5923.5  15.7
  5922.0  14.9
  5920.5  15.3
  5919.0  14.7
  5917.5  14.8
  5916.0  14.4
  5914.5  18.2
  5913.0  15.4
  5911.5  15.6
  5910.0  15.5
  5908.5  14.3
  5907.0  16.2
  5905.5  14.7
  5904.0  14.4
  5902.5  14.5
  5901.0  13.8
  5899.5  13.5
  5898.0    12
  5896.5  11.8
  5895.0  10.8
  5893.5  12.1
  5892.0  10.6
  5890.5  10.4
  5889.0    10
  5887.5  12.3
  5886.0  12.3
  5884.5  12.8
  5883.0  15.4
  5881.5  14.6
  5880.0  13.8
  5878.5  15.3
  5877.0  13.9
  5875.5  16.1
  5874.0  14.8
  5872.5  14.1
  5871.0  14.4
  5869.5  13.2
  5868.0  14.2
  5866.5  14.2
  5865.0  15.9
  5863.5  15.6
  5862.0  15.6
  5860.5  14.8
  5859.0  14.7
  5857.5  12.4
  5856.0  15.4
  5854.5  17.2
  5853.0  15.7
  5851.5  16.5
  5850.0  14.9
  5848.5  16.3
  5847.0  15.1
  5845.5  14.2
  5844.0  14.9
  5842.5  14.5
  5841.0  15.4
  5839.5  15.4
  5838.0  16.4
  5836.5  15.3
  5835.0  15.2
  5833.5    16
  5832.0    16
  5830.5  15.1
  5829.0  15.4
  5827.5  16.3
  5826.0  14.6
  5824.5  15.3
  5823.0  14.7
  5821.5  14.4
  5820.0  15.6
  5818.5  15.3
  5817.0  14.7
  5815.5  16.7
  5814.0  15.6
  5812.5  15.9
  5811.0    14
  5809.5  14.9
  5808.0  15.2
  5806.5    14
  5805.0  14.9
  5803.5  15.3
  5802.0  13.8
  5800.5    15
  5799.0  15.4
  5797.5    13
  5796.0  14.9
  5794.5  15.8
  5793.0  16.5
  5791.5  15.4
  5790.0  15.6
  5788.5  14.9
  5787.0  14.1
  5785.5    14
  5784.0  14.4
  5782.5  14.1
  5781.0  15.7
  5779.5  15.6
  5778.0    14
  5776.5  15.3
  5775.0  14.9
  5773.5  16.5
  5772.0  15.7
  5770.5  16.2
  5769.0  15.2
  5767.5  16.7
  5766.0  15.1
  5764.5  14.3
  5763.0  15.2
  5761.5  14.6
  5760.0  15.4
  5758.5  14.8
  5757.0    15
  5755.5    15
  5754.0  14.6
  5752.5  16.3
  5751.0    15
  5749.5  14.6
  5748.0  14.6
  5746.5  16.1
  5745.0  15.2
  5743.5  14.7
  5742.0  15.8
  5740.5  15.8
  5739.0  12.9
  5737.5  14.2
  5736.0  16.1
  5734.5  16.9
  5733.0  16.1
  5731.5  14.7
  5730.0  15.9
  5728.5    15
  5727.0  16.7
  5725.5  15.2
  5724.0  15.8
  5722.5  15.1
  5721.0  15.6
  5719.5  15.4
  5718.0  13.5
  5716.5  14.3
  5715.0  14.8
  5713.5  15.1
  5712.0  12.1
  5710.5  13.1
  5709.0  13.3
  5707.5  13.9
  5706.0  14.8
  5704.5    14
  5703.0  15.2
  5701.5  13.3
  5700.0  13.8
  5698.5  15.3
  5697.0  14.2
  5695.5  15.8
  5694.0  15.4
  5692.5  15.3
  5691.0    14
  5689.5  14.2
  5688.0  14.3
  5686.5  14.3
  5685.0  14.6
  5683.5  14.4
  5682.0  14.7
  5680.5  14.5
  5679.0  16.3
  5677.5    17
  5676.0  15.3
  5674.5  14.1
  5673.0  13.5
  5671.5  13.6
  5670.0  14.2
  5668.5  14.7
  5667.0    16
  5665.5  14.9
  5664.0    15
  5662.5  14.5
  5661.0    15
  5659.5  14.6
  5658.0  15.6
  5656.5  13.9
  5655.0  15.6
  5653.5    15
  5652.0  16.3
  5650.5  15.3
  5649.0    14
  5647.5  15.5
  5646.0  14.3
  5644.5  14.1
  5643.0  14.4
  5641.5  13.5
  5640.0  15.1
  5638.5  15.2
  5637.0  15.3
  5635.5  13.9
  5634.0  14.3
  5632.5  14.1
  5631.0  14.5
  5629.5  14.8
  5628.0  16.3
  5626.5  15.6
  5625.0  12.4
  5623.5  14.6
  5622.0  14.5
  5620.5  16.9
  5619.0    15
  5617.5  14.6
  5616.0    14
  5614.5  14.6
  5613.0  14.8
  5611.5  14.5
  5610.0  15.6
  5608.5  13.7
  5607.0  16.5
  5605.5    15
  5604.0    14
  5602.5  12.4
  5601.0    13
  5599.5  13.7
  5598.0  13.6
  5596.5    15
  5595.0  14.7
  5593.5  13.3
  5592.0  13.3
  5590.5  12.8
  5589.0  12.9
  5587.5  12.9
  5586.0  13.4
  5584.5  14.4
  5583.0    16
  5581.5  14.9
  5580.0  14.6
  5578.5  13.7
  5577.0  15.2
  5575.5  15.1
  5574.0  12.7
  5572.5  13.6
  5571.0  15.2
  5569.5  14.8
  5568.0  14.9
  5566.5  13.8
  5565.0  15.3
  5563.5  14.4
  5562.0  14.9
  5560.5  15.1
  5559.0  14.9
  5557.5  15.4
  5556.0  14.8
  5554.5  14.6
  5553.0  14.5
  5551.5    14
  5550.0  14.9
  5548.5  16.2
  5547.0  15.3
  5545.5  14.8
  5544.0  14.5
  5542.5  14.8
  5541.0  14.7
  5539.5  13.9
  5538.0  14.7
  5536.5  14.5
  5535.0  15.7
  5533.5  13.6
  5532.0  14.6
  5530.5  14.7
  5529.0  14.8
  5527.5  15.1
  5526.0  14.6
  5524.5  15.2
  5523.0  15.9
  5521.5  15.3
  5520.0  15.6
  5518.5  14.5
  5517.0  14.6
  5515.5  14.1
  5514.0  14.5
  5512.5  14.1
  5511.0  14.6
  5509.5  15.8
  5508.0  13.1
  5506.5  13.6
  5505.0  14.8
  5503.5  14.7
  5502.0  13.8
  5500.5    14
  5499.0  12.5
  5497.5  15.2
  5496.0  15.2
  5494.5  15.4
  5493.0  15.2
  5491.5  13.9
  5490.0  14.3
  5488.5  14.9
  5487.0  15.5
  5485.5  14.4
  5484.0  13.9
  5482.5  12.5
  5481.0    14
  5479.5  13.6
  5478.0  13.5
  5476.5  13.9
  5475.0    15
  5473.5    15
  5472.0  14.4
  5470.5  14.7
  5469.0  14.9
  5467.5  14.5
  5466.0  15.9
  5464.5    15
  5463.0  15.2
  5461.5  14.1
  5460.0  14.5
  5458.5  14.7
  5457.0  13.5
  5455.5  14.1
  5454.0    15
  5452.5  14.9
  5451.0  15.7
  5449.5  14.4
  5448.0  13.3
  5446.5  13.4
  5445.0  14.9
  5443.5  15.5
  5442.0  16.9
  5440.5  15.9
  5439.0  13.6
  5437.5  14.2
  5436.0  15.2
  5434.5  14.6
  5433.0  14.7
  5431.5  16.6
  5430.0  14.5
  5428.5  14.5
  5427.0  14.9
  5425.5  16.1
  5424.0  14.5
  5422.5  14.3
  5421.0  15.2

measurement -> 15.1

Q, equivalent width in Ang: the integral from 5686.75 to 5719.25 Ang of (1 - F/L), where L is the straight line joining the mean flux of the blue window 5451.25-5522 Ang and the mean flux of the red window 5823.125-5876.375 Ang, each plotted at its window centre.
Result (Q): 1.3 Ang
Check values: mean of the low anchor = 14.5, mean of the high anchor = 15.2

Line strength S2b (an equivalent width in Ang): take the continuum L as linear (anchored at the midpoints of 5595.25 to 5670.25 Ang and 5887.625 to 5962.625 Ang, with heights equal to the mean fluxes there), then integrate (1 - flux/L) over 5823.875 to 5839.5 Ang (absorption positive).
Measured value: -1.10 Ang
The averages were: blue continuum 14.7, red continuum 14.5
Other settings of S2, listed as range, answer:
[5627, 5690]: 14.8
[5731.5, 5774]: 15.3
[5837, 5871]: 15.1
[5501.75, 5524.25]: 14.6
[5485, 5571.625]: 14.7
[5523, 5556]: 14.8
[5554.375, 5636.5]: 14.4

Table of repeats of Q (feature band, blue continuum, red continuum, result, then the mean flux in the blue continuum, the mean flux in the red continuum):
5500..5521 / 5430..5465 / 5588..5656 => 0.3 Ang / 14.8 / 14.5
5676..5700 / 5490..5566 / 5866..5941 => -0.7 Ang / 14.7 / 14.2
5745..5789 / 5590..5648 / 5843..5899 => -2.8 Ang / 14.4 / 14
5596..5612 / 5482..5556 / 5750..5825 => 0.5 Ang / 14.6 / 15.1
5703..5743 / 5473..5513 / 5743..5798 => 0.3 Ang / 14.3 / 15.1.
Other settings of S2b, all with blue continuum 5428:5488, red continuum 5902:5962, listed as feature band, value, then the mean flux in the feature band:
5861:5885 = 0.6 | 14.6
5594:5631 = 0.5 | 14.6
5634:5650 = 0.3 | 14.5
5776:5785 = 0.1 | 14.8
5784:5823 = 0.0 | 15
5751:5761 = -0.2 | 15.2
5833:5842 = -0.3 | 15.6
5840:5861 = -0.2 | 15.1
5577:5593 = 0.9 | 13.9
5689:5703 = 0.2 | 14.6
